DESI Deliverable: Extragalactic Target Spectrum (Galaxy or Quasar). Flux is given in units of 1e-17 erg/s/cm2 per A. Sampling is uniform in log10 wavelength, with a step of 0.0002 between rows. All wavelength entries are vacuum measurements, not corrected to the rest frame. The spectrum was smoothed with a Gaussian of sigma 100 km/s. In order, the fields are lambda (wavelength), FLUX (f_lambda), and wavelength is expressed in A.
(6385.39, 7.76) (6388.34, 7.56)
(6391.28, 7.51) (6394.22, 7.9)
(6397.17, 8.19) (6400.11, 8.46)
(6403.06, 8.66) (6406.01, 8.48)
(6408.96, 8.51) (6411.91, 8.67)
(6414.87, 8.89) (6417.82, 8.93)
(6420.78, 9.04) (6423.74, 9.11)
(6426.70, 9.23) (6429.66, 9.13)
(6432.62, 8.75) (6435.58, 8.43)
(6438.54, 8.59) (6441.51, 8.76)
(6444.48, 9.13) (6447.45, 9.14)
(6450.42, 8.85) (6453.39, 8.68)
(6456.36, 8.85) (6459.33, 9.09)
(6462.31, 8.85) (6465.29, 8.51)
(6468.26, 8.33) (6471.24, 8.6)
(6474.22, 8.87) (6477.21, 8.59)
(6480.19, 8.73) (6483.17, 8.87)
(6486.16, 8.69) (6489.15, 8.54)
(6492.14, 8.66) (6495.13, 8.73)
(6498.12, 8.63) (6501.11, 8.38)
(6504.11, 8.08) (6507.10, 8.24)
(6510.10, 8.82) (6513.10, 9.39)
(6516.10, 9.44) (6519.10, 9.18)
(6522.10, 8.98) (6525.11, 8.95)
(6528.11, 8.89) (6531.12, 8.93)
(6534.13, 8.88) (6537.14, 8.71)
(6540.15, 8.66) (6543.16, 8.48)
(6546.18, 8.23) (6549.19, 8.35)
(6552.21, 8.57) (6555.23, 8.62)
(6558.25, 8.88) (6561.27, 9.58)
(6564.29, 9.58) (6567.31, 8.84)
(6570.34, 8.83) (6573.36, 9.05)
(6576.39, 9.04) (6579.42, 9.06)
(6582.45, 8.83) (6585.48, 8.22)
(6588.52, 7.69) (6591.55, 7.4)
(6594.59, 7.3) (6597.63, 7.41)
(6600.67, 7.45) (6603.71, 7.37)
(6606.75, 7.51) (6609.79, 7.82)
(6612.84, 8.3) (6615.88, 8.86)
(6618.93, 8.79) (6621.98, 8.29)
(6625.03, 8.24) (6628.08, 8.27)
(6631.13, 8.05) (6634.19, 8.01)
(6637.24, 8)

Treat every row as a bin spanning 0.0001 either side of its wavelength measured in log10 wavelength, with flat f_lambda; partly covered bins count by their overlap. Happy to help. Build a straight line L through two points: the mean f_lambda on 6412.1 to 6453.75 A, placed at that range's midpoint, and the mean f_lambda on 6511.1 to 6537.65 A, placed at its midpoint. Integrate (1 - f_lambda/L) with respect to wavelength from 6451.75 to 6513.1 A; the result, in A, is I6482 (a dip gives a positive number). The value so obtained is 2.21 A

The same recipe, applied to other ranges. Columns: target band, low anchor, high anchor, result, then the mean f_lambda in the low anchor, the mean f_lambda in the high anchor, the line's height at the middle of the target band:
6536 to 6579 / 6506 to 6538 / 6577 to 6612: -2.1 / 8.96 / 7.86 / 8.42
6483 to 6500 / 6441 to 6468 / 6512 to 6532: 0.6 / 8.85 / 9.11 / 8.99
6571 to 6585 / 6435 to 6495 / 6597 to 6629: -1.2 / 8.74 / 8.04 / 8.21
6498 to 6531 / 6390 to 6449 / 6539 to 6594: -0.7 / 8.68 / 8.64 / 8.65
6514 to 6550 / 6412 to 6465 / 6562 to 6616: -1.4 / 8.89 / 8.26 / 8.5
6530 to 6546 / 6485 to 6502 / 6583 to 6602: -1.0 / 8.61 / 7.64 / 8.18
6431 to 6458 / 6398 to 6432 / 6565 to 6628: -0.3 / 8.81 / 8.23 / 8.72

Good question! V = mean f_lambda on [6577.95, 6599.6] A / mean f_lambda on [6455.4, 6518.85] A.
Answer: 0.91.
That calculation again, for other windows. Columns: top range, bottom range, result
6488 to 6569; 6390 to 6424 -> 1.03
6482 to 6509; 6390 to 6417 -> 1.02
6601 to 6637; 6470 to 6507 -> 0.94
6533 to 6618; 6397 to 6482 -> 0.96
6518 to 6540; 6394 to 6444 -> 1.02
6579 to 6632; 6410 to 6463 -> 0.90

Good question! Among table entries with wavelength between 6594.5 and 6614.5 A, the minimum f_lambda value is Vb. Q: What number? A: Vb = 7.3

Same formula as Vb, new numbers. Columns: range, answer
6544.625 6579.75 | 8.23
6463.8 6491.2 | 8.33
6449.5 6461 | 8.68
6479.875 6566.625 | 8.08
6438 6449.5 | 8.59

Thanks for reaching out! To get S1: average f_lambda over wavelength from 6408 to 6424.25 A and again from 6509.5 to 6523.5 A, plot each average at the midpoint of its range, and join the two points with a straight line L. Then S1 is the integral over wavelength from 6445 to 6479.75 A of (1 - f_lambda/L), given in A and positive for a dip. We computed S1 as 0.9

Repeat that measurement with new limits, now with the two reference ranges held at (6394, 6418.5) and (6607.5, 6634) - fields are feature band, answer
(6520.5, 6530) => -0.61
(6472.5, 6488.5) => -0.54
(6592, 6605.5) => 1.50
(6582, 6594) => 0.60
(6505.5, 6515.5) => -0.53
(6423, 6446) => -1.02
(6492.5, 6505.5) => -0.07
